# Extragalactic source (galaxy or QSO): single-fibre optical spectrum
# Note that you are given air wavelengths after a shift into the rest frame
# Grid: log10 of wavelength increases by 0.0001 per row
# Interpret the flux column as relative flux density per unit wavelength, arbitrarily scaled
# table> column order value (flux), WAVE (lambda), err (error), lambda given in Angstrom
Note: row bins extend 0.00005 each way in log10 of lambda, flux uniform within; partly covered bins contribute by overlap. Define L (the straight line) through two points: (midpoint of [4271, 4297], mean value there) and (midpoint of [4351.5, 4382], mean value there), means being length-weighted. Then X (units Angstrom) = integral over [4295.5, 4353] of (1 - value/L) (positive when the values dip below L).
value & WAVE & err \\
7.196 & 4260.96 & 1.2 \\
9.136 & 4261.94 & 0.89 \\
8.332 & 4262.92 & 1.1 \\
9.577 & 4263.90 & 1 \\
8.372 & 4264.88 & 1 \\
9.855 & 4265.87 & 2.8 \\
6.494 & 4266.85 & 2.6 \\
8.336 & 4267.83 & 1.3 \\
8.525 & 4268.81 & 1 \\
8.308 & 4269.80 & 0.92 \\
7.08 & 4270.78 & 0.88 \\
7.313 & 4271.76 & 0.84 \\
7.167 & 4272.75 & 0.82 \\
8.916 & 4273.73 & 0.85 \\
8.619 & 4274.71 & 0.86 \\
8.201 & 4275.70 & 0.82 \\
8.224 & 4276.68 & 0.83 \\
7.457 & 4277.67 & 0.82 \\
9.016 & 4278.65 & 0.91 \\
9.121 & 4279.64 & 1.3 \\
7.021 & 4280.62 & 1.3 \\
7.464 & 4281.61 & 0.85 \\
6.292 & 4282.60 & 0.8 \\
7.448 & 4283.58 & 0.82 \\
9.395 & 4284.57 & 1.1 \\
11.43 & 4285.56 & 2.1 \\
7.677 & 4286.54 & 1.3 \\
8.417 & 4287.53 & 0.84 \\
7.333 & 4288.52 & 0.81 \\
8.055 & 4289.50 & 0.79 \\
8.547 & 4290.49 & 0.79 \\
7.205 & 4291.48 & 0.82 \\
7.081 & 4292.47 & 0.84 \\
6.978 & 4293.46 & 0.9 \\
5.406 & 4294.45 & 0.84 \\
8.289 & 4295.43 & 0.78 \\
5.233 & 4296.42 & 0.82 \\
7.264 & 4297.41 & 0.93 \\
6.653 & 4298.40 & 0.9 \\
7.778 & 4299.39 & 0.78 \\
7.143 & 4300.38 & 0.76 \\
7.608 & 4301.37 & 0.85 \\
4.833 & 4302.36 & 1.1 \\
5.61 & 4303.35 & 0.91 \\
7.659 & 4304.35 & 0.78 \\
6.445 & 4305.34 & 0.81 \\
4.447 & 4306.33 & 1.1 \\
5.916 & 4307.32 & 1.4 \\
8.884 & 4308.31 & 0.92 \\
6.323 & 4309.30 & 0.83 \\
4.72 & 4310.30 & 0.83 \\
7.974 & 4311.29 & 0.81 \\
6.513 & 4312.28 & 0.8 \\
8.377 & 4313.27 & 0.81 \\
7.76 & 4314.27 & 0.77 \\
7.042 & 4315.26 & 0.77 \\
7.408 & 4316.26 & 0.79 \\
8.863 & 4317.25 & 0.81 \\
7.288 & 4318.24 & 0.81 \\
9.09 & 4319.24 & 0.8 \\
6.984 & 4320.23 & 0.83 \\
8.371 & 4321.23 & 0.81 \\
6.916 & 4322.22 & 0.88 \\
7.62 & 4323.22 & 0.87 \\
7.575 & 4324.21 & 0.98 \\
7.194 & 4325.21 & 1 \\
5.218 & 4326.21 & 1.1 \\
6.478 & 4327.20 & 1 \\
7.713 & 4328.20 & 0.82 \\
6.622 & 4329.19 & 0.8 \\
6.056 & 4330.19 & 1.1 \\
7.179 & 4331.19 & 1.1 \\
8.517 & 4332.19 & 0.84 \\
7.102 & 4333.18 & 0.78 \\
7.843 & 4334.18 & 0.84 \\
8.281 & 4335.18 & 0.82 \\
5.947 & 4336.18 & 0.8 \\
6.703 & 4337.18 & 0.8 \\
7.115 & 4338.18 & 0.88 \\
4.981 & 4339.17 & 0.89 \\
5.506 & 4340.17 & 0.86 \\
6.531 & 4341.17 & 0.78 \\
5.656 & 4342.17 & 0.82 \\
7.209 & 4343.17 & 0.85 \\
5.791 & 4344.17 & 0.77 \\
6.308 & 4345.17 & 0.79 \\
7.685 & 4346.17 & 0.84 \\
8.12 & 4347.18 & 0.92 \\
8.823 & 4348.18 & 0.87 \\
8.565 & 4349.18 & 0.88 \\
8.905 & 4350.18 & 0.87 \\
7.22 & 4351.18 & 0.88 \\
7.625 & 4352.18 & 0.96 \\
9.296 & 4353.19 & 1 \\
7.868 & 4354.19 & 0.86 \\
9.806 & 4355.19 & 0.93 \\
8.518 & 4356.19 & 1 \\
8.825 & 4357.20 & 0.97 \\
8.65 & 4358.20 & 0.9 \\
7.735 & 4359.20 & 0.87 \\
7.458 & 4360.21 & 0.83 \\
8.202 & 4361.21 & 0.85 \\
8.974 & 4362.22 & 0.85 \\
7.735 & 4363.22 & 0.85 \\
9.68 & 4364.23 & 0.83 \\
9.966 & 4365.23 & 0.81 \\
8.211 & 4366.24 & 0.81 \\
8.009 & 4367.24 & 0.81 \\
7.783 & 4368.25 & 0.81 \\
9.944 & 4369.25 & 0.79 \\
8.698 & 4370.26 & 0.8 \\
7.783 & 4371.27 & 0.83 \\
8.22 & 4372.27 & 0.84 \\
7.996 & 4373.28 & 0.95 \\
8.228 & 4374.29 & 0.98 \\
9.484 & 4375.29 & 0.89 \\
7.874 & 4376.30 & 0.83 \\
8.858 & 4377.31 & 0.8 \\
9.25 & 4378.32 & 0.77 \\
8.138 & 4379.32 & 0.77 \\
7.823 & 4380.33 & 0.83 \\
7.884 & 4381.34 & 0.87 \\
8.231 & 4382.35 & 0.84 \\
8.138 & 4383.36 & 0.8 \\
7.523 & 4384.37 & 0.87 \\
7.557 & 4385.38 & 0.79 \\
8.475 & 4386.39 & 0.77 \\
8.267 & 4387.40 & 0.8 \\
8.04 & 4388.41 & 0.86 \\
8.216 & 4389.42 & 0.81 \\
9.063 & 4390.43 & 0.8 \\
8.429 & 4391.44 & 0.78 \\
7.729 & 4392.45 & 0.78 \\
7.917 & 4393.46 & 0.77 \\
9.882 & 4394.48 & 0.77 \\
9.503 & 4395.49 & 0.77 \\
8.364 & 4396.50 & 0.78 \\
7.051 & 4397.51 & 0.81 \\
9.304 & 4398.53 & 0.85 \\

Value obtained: 7.6 Angstrom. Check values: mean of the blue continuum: 7.81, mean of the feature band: 7.06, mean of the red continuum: 8.48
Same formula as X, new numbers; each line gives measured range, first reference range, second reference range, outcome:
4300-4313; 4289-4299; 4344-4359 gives 1.47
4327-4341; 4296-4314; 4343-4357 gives 1.23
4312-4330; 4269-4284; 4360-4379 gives 1.79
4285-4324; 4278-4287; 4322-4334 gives 2.13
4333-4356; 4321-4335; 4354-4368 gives 1.50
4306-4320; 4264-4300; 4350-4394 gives 1.42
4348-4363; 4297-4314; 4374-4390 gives -1.33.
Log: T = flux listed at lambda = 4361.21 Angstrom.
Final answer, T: 8.202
